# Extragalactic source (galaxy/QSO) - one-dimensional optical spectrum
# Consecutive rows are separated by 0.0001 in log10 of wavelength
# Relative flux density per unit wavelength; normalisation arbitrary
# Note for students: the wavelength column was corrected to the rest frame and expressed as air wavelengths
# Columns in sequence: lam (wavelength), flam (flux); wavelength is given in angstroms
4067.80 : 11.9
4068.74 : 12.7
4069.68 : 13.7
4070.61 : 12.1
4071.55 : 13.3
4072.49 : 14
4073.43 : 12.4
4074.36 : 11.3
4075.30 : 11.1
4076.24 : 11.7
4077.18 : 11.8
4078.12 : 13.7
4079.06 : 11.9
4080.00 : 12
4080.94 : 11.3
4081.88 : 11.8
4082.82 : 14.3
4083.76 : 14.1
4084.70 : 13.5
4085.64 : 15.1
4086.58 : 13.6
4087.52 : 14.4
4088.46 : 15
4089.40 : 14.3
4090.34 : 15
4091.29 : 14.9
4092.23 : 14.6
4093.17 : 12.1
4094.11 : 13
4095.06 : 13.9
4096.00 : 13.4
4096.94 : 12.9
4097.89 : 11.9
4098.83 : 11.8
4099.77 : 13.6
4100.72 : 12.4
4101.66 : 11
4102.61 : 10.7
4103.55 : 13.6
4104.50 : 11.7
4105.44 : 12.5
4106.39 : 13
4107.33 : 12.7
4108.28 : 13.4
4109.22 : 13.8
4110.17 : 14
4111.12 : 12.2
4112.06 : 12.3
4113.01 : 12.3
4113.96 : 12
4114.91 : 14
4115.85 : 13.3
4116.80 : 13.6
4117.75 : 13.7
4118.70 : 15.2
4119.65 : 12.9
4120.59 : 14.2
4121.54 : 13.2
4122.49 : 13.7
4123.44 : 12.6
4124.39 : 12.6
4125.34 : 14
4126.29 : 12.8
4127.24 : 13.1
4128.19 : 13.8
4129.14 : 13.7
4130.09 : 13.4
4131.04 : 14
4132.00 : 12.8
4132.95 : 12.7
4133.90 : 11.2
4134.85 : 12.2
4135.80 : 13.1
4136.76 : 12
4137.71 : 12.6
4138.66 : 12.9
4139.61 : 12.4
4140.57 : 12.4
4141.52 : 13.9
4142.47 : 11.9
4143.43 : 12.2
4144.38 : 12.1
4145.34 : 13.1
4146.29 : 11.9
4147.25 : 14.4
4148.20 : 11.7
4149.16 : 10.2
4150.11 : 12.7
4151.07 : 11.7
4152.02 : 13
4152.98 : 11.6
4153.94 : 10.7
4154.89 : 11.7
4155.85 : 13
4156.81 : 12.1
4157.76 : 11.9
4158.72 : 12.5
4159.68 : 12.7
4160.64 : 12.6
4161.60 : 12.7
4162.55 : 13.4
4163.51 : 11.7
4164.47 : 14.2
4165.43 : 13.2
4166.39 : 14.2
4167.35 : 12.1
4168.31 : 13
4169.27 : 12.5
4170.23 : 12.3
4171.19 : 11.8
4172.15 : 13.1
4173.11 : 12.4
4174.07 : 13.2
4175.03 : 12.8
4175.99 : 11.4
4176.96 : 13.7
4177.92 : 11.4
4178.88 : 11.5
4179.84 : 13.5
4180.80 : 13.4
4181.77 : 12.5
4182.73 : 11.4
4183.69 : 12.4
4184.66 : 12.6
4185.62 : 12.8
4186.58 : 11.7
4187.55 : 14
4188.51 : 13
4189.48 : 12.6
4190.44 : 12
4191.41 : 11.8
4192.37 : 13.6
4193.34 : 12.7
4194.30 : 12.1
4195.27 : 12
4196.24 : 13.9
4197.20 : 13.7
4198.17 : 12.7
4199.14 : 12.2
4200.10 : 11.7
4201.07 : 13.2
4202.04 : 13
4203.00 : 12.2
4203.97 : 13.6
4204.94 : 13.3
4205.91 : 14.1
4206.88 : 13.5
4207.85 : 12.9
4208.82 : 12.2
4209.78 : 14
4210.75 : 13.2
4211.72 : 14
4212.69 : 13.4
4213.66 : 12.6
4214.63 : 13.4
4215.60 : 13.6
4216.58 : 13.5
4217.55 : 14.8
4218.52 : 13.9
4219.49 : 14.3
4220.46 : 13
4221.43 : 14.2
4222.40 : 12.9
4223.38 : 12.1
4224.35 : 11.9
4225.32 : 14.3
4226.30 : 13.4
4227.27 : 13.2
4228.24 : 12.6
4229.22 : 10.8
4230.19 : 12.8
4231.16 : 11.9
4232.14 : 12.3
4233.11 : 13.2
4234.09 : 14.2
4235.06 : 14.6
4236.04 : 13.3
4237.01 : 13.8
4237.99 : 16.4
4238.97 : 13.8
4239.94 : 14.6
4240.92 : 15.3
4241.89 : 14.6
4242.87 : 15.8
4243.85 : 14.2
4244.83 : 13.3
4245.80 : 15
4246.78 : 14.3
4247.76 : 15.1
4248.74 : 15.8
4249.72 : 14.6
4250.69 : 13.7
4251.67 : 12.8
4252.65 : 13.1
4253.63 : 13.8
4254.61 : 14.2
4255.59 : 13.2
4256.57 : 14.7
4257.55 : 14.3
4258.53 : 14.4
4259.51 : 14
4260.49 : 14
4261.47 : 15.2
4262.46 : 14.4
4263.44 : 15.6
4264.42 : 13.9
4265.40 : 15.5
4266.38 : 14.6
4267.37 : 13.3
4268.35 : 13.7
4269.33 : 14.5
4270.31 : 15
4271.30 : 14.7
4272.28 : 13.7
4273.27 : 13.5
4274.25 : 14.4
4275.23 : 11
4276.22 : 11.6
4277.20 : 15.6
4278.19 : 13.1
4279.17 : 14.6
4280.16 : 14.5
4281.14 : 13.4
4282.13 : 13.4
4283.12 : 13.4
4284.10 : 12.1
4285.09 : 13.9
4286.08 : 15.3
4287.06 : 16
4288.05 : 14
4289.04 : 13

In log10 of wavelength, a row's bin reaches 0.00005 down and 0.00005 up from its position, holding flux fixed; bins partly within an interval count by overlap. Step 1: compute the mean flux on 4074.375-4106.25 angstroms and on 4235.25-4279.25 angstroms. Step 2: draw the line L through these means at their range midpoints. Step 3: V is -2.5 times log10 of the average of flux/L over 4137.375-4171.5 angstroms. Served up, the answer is 0.08 mag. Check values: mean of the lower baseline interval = 13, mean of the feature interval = 12.5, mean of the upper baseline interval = 14.2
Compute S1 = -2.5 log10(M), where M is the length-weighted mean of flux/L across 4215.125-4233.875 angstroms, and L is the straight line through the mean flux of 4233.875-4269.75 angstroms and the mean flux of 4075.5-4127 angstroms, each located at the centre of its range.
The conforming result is 0.08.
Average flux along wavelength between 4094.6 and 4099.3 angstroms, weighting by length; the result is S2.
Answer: 12.8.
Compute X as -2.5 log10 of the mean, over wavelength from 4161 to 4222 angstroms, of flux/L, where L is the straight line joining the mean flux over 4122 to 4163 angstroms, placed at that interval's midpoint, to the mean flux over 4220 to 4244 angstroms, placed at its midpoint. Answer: 0.02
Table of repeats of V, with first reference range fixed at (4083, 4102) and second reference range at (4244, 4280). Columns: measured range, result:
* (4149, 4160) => 0.15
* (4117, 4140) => 0.04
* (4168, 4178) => 0.11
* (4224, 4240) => 0.05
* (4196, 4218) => 0.06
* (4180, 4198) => 0.10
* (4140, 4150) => 0.11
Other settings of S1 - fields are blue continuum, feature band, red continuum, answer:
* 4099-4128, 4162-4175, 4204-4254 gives 0.04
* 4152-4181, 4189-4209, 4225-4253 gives 0.03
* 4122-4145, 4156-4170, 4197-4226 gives 0.02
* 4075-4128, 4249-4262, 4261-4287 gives -0.01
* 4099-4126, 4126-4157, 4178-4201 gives 0.03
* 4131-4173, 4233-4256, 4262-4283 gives -0.05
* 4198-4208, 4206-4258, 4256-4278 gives -0.02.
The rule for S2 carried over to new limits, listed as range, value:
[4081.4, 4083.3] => 13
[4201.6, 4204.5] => 13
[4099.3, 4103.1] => 11.9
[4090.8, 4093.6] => 13.9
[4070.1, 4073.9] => 13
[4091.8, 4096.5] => 13.4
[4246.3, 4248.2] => 14.7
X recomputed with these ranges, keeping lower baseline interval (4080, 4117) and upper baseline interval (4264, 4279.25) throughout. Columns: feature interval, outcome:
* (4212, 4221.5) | 0.00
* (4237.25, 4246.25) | -0.07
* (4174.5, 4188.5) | 0.08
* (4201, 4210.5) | 0.03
